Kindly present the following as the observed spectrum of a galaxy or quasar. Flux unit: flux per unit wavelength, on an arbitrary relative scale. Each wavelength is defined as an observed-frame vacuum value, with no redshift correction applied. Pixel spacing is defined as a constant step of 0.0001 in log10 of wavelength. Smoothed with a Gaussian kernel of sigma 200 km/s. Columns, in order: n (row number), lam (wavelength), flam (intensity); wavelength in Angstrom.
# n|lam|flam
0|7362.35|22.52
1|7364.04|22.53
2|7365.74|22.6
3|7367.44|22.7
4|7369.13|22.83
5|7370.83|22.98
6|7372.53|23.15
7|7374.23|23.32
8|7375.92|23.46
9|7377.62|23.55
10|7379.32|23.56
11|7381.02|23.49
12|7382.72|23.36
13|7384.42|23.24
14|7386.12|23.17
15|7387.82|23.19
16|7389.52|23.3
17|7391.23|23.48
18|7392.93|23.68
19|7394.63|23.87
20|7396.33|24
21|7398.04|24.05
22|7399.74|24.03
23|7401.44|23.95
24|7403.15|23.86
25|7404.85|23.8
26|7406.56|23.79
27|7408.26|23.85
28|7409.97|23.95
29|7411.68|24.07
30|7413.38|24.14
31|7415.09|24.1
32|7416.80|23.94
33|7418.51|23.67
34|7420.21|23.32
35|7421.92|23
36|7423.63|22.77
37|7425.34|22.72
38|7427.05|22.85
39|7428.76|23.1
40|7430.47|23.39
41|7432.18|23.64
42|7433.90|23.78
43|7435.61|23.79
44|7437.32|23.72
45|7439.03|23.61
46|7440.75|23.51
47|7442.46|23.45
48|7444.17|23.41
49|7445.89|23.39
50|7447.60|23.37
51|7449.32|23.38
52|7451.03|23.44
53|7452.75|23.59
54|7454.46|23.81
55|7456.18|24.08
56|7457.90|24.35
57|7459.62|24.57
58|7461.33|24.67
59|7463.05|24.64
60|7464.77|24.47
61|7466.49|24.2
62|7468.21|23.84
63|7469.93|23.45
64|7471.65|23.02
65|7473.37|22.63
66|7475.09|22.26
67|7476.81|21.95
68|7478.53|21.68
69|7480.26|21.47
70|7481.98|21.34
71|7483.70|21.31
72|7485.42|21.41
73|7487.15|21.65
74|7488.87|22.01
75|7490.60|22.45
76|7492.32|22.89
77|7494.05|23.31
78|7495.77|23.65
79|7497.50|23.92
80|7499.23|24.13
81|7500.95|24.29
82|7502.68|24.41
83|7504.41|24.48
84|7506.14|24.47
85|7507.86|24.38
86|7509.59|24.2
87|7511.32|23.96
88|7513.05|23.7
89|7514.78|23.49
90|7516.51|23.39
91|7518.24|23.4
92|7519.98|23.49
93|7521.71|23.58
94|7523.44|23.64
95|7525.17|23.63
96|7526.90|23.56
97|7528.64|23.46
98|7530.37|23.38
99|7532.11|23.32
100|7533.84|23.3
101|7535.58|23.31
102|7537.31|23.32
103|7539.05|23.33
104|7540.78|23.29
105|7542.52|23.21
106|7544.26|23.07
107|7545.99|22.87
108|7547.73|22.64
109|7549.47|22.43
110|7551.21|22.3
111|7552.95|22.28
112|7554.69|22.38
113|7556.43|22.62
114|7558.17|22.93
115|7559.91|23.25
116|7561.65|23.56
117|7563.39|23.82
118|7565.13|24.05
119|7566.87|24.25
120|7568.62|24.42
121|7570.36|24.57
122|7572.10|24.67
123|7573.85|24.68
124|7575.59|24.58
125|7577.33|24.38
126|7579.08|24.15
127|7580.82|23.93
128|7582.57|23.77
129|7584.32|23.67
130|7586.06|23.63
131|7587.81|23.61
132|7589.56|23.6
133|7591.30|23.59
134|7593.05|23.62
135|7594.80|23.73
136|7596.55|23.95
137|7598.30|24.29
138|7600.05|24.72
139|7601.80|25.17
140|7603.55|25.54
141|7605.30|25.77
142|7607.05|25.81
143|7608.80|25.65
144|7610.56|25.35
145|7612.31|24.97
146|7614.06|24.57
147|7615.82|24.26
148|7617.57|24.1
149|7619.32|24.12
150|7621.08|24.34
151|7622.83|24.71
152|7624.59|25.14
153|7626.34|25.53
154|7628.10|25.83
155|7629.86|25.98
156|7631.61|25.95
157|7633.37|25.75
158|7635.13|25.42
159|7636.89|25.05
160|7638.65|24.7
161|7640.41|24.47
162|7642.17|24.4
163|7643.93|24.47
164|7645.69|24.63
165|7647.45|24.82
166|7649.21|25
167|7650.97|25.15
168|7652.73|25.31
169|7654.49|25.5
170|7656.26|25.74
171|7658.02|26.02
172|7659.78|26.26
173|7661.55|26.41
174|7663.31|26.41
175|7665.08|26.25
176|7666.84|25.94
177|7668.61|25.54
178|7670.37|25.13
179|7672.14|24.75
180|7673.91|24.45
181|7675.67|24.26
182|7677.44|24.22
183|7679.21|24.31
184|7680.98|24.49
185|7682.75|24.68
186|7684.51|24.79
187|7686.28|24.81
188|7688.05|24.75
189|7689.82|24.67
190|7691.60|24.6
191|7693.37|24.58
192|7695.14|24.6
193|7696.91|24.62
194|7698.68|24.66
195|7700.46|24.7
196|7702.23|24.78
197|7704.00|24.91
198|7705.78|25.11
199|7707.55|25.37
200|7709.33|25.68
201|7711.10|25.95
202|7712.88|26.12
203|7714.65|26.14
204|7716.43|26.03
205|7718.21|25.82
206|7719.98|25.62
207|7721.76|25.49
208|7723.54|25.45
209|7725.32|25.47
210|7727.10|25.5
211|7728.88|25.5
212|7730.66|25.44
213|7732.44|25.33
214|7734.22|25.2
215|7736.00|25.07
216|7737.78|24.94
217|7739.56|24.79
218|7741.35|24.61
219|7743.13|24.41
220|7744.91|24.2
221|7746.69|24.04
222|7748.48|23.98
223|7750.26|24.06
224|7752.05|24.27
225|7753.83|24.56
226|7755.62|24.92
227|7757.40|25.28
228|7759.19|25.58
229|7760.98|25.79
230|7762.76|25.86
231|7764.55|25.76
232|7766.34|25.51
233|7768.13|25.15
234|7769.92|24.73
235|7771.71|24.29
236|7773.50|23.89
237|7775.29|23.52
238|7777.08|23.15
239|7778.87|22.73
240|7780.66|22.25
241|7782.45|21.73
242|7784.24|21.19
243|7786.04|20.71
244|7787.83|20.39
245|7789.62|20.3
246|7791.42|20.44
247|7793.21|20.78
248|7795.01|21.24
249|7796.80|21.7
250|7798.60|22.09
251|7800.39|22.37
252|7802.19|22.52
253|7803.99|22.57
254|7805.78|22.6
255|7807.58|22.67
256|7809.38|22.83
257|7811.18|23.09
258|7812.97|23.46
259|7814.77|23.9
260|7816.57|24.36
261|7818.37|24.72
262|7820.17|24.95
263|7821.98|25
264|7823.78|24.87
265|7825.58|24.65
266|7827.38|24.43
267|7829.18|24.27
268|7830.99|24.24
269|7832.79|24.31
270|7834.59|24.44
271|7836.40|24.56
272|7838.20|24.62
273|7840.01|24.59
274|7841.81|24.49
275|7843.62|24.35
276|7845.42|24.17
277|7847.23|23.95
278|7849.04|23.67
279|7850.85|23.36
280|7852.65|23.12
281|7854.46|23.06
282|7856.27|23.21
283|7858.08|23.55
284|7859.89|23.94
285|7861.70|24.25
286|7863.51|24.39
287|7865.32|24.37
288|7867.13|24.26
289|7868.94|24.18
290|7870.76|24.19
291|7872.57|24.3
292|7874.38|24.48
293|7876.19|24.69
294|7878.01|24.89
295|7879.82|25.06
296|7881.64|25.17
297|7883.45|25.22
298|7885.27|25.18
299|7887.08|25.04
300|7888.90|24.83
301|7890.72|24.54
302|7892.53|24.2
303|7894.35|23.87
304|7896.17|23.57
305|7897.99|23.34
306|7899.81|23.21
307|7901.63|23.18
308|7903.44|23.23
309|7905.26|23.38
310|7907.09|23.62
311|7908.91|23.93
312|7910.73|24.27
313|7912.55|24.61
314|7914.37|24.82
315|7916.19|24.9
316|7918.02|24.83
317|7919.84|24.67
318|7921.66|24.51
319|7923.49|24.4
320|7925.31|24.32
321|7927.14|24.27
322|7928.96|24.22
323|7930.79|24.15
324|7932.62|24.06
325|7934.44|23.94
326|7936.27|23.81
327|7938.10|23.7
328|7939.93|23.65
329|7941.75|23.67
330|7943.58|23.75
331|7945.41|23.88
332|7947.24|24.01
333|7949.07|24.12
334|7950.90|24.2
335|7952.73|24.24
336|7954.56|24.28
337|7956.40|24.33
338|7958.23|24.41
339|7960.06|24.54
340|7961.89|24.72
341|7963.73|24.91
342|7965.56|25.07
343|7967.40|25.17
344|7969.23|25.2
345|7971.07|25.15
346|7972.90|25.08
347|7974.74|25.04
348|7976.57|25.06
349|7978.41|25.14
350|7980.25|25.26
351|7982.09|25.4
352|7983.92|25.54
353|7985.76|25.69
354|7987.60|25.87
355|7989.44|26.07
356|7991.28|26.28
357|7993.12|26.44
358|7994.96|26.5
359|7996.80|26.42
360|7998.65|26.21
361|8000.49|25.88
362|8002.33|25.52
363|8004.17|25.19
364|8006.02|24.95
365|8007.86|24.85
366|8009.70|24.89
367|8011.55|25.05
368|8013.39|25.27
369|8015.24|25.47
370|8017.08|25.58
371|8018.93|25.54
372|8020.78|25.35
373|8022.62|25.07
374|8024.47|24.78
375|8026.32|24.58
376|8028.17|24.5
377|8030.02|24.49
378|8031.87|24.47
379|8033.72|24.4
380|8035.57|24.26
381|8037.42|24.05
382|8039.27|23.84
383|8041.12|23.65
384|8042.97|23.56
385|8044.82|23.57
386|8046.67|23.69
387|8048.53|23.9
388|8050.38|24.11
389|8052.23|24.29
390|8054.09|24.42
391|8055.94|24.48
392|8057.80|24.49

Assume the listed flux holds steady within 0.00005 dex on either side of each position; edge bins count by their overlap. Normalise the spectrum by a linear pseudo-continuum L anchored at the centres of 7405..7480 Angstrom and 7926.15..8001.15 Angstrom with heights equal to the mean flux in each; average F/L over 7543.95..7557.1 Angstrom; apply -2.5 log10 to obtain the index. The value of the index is 0.06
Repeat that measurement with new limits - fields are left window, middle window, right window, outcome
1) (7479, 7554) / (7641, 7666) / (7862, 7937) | -0.08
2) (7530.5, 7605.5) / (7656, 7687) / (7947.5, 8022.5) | -0.05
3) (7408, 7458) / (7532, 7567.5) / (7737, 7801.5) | 0.02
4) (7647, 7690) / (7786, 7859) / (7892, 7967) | 0.06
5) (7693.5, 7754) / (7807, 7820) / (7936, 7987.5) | 0.05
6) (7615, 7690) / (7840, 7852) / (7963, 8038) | 0.05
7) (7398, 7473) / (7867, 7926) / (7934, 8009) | 0.02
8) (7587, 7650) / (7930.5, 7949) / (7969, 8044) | 0.05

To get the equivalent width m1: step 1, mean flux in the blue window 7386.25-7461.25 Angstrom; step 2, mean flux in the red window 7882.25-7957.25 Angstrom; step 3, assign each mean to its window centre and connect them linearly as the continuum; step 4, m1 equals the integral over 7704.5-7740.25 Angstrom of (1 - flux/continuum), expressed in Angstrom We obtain -2.31 Angstrom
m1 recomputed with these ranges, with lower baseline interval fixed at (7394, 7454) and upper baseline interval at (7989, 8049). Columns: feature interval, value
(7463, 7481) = 0.6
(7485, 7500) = 0.6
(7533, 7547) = 0.4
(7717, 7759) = -1.1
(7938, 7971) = 0.6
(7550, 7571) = 0.5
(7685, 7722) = -1.4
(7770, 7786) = 1.0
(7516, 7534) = 0.3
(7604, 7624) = -0.7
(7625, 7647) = -1.0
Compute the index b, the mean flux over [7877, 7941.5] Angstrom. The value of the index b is 24.2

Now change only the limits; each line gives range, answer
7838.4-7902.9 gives 24.2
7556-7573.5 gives 23.9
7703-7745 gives 25.4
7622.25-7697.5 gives 25.1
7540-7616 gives 23.9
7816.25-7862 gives 24.2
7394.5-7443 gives 23.6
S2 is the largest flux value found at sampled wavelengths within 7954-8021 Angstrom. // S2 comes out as 26.5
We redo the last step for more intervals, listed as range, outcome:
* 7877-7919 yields 25.22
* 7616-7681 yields 26.41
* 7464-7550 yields 24.48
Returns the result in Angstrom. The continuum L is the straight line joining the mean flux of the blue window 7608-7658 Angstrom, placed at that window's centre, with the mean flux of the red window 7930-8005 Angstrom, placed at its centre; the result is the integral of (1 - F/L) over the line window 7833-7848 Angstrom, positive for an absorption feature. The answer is 0.3 Angstrom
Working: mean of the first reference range 25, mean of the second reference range 24.9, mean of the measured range 24.4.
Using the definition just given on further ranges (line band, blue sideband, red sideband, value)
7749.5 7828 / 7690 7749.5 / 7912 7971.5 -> 4.59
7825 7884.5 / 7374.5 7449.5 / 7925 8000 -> 0.80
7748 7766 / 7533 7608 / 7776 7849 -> -1.35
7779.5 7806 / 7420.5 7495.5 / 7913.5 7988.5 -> 2.87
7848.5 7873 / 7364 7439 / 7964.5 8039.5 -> 0.98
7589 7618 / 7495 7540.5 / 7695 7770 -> -0.42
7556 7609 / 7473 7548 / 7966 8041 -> -1.64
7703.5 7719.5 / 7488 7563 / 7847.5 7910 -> -1.32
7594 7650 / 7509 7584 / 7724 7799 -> -3.11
